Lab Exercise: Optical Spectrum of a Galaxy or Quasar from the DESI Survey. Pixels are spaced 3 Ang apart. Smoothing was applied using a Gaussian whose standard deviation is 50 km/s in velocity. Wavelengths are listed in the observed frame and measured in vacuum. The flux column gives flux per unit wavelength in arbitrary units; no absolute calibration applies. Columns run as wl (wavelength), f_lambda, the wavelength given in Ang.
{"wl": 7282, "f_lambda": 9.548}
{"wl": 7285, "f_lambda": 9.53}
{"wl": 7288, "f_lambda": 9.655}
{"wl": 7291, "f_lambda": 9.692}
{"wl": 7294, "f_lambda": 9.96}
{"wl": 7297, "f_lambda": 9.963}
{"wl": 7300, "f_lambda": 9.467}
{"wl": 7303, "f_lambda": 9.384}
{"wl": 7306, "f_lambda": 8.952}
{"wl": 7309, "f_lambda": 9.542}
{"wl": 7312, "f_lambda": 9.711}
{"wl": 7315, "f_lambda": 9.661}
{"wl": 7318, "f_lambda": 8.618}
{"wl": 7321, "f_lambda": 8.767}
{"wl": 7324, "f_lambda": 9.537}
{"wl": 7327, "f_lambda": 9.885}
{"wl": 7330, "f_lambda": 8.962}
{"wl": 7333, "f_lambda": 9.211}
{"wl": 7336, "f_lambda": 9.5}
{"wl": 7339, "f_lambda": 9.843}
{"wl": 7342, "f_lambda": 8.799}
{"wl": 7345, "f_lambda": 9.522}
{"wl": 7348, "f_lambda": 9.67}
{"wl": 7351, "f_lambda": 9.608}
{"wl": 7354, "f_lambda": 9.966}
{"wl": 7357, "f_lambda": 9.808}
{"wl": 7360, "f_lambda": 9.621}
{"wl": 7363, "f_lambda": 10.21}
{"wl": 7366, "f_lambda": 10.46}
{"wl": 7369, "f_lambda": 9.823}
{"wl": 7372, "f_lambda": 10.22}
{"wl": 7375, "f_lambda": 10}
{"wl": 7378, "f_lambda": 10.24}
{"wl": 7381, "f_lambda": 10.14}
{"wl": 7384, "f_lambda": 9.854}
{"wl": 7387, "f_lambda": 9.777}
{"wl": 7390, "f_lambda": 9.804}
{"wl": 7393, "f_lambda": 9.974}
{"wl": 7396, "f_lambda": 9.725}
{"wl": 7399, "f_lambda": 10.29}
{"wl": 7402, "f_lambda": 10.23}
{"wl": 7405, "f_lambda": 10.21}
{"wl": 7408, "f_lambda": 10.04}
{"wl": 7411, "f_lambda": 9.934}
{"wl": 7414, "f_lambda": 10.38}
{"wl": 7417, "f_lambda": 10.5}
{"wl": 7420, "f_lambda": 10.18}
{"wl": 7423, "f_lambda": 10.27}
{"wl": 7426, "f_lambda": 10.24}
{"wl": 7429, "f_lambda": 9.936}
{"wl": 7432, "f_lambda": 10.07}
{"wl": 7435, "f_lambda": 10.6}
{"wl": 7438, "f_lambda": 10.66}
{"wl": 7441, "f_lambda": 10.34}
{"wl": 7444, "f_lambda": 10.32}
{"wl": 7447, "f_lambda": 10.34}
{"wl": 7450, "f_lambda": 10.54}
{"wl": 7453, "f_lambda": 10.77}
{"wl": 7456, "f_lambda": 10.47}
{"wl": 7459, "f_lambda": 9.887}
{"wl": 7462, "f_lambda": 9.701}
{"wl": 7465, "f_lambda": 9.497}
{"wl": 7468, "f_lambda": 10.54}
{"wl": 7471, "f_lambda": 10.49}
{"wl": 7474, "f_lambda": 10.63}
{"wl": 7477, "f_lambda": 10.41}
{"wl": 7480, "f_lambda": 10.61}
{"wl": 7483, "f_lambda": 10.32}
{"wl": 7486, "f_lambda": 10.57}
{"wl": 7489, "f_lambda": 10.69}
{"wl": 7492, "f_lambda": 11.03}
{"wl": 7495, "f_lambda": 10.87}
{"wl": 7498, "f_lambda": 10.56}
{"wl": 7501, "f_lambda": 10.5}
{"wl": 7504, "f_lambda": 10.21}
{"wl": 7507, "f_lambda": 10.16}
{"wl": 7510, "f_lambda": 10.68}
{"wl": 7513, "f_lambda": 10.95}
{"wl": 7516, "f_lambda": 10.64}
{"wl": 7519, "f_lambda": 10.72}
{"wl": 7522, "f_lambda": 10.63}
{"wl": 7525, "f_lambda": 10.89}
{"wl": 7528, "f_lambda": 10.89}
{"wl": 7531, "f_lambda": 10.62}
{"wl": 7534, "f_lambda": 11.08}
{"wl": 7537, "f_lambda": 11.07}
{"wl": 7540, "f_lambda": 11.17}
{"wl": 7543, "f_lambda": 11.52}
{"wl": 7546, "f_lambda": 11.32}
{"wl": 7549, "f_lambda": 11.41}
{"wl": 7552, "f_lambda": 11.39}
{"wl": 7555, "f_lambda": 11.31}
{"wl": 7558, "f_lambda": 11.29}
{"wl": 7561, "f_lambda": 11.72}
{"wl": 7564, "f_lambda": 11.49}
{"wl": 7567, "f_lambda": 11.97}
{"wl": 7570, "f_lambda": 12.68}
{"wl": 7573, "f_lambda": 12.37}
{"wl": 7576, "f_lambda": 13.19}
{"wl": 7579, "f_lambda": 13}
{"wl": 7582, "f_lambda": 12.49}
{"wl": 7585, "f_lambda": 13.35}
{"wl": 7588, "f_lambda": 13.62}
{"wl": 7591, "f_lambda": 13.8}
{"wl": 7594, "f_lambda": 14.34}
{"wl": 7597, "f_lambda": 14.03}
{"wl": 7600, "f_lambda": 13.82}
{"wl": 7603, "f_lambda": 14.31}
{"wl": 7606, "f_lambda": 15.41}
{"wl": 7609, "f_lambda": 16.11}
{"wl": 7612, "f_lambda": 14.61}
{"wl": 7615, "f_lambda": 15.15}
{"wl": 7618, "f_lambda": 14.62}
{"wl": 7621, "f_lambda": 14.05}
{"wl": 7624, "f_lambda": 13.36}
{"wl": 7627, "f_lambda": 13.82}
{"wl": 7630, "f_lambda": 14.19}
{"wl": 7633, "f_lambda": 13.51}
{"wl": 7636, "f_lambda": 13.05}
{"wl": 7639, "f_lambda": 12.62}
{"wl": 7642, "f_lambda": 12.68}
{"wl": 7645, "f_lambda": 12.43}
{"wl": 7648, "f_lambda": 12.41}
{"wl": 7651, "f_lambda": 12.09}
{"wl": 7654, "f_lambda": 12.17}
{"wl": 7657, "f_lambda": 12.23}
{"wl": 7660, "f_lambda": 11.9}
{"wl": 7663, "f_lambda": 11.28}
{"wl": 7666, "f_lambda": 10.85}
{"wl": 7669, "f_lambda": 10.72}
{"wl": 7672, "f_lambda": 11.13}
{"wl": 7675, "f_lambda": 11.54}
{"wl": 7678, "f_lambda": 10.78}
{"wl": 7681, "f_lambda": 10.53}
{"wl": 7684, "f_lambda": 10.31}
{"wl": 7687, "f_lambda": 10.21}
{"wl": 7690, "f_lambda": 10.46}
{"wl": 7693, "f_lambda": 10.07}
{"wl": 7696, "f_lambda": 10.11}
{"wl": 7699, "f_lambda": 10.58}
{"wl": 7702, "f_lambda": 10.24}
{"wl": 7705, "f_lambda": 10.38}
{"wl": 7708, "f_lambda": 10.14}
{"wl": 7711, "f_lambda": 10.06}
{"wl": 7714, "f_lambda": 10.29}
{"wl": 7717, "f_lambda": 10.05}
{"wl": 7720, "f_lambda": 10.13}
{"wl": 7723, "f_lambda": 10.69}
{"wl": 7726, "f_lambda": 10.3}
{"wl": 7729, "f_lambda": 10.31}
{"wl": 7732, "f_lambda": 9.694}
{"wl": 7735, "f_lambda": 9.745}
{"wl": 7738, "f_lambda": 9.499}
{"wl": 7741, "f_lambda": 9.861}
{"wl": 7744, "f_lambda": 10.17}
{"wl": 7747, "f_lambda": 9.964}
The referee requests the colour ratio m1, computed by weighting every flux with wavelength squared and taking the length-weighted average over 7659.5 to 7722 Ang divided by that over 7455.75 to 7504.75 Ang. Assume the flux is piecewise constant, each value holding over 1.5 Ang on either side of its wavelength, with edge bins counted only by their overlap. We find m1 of 1.1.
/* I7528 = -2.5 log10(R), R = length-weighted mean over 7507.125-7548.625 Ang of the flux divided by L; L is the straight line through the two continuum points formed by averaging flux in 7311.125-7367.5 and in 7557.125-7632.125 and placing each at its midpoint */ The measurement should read 0.148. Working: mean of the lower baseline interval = 9.54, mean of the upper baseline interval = 13.6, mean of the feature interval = 10.9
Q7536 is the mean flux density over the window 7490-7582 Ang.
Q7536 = 11.3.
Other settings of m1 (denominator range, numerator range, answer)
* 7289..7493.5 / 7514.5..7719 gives 1.28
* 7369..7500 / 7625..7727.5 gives 1.17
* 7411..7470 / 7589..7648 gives 1.42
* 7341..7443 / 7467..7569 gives 1.12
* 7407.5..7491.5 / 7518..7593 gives 1.18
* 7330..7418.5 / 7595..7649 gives 1.50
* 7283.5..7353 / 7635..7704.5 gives 1.31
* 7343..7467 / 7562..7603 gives 1.36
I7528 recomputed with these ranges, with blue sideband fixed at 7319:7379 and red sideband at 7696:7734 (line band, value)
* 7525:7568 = -0.134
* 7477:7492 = -0.075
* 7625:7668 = -0.230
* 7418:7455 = -0.060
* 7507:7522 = -0.080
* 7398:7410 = -0.046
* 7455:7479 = -0.039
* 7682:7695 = -0.009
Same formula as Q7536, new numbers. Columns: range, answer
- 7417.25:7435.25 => 10.2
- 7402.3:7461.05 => 10.3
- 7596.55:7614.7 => 14.8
